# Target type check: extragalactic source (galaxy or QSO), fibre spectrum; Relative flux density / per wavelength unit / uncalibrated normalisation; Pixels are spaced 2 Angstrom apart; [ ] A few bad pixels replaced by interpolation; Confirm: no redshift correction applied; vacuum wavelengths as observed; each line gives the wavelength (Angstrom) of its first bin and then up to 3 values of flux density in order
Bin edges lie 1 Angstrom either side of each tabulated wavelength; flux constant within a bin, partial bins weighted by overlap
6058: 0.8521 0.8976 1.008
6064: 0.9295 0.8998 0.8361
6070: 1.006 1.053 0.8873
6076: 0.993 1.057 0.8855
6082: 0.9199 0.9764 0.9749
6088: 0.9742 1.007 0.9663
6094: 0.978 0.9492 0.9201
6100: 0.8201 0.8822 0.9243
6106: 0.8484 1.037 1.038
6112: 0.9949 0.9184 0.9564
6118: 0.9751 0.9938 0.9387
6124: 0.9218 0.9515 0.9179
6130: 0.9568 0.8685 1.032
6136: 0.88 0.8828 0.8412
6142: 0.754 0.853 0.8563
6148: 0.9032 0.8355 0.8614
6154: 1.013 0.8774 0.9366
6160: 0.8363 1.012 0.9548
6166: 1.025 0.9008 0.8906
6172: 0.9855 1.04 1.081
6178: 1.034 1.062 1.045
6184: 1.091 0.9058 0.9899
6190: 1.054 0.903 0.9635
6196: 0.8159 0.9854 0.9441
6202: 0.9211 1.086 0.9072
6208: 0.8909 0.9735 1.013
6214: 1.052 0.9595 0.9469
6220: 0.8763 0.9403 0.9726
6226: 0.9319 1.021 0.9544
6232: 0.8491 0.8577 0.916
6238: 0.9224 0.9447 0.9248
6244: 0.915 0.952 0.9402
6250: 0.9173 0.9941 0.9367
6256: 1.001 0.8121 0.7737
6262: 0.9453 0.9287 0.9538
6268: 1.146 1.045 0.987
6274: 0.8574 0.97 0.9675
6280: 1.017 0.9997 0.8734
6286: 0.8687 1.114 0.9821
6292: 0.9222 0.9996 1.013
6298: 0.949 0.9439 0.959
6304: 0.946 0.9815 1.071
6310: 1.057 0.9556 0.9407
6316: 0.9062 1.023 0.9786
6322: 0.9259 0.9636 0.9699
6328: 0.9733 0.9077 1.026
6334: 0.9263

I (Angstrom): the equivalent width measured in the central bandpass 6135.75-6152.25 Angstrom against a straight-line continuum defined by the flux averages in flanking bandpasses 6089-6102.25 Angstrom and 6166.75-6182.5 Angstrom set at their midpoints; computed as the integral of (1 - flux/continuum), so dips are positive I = 2.1 Angstrom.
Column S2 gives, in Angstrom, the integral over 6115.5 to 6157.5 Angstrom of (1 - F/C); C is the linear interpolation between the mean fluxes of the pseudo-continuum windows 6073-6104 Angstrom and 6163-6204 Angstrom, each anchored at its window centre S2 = 2.44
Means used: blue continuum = 0.945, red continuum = 0.982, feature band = 0.908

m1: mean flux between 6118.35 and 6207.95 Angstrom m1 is 0.943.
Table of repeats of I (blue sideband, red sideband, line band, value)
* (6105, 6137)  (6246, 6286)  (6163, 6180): -0.8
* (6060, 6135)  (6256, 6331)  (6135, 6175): 2.0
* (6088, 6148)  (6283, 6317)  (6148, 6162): 0.5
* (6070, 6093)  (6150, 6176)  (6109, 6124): -0.1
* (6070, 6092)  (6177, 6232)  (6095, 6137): 1.4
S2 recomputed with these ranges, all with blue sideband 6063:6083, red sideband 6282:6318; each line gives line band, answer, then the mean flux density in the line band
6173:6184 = -1.12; 1.06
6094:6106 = 0.61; 0.902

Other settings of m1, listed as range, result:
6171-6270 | 0.96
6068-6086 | 0.965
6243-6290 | 0.953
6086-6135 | 0.949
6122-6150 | 0.893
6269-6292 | 0.969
